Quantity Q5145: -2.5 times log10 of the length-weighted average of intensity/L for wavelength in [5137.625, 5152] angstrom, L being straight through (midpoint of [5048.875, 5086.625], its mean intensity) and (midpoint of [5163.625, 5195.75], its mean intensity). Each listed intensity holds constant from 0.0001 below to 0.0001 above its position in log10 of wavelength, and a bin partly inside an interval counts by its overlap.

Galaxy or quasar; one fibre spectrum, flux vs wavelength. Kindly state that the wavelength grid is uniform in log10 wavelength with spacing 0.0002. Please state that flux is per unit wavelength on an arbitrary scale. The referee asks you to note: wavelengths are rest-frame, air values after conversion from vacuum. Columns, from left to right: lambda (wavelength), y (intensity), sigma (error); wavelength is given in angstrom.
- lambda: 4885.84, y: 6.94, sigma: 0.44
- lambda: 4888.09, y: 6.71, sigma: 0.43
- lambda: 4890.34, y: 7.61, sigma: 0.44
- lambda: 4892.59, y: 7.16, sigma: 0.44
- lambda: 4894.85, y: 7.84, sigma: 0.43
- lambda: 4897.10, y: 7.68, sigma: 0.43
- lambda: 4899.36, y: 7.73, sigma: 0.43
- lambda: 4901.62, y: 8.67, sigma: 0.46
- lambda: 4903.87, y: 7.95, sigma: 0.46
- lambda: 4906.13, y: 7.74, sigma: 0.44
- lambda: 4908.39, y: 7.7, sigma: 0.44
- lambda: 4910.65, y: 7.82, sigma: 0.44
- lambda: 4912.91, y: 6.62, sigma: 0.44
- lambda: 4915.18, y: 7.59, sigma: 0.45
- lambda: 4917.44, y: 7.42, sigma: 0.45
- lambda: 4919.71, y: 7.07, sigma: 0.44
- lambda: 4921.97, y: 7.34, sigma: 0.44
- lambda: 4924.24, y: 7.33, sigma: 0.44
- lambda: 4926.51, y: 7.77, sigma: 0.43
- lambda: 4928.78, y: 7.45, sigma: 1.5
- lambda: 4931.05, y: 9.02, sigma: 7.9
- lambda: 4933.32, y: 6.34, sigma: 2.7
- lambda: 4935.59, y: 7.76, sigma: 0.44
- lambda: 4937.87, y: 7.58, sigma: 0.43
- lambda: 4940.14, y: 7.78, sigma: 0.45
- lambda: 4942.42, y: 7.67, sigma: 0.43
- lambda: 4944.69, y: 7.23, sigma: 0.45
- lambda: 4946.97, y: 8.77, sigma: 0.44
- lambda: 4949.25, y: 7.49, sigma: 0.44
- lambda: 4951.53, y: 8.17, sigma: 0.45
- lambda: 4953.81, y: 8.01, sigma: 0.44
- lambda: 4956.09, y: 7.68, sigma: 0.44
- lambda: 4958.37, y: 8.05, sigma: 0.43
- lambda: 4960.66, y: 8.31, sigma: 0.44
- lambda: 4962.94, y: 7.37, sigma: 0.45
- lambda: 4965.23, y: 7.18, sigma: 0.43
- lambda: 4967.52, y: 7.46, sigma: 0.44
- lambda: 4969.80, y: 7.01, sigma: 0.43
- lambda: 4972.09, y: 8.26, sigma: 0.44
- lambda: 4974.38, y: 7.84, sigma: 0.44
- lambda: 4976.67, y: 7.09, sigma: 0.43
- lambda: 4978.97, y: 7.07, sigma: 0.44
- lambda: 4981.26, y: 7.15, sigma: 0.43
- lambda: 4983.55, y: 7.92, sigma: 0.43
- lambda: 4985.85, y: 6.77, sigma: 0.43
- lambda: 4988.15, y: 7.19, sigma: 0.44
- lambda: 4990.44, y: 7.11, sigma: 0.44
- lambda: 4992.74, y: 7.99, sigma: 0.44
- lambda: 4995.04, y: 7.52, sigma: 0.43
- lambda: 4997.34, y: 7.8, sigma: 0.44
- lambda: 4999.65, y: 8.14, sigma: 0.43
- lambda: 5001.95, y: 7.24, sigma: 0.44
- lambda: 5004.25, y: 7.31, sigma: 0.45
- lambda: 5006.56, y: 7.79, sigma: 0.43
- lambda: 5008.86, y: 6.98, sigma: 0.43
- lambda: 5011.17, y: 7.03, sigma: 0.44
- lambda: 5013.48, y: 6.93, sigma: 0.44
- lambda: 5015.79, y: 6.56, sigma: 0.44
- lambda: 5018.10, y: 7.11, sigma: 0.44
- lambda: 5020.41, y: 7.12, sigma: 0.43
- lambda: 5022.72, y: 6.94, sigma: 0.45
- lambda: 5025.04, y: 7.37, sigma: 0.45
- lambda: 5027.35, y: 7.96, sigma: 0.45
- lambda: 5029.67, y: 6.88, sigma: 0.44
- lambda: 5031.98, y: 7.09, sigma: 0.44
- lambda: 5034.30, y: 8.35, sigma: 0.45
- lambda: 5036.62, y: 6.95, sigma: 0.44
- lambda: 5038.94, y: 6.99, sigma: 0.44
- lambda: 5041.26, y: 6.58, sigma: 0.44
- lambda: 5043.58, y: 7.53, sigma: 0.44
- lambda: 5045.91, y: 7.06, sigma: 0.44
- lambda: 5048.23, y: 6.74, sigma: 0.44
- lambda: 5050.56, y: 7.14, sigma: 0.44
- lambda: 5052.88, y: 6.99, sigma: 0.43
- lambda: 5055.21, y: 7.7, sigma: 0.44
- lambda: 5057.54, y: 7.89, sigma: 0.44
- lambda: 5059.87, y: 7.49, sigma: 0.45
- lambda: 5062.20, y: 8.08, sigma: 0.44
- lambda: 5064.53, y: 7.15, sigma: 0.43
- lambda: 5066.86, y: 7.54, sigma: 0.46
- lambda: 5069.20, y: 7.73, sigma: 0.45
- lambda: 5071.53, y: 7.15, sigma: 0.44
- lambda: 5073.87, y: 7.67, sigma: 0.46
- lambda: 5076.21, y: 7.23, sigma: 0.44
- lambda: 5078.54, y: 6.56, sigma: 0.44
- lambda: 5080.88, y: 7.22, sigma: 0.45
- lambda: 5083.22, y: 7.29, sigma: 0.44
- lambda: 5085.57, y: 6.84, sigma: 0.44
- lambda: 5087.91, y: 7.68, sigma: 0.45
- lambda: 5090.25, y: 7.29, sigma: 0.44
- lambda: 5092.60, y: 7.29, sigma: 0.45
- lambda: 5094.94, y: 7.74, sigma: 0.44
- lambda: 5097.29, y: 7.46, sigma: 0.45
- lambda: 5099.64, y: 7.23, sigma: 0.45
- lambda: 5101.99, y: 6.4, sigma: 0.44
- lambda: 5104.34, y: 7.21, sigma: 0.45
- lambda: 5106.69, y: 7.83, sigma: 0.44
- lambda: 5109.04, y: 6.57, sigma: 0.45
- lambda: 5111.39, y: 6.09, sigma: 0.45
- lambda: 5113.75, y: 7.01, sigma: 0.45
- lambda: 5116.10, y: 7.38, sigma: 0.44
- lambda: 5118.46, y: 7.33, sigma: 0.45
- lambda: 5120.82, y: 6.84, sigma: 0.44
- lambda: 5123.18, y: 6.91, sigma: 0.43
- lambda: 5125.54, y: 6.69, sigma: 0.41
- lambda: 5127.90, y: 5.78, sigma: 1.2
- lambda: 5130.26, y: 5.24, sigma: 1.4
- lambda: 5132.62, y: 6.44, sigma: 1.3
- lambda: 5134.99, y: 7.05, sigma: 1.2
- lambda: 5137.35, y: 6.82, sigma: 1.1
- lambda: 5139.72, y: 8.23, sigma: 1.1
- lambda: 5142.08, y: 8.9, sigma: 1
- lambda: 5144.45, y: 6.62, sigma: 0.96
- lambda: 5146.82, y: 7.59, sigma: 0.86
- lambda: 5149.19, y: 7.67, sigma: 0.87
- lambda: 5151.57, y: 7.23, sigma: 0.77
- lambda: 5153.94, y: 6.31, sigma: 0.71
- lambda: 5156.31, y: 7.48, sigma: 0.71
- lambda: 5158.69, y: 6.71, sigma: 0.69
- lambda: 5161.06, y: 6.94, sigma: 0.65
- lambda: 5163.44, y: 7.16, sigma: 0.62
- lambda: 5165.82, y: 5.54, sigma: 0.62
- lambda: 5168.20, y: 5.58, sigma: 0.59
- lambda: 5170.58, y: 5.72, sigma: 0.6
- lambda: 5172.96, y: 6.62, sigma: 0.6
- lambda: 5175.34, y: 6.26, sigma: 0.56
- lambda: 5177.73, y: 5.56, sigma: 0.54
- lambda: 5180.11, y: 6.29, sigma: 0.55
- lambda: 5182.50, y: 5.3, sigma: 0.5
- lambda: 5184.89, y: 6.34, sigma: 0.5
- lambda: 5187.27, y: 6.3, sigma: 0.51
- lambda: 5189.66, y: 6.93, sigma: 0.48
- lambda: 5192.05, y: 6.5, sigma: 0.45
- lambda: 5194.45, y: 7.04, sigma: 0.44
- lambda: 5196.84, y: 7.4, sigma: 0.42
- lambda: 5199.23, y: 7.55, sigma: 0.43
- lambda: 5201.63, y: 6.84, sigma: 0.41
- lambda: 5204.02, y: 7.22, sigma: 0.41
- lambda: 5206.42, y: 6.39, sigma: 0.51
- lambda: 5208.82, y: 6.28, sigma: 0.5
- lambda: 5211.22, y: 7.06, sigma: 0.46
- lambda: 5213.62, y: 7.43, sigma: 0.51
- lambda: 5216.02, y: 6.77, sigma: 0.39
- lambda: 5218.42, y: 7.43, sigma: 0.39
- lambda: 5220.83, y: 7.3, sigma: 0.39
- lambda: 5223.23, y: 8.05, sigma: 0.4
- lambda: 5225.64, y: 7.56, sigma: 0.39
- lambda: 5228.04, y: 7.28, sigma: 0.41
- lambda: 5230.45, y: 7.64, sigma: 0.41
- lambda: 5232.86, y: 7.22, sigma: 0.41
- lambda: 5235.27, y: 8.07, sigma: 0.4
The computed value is -0.172 mag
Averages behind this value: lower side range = 7.35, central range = 7.67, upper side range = 6.19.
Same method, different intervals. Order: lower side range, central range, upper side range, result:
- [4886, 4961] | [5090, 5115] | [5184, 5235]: 0.032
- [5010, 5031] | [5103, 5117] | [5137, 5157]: 0.052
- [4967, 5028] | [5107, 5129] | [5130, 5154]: 0.070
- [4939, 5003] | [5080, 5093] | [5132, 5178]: -0.019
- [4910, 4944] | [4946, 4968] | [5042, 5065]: -0.055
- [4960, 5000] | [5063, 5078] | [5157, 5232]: -0.032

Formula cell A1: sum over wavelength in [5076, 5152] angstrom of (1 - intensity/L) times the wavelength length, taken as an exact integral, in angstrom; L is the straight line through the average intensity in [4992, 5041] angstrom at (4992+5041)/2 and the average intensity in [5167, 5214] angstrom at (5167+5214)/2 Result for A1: -2.3 angstrom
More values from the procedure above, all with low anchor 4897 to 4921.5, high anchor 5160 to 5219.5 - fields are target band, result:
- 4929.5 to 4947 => -0.42 angstrom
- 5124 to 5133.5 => 1.04 angstrom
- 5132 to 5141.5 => -0.72 angstrom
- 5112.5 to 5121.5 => -0.39 angstrom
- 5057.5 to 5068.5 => -0.87 angstrom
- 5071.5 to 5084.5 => -0.36 angstrom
